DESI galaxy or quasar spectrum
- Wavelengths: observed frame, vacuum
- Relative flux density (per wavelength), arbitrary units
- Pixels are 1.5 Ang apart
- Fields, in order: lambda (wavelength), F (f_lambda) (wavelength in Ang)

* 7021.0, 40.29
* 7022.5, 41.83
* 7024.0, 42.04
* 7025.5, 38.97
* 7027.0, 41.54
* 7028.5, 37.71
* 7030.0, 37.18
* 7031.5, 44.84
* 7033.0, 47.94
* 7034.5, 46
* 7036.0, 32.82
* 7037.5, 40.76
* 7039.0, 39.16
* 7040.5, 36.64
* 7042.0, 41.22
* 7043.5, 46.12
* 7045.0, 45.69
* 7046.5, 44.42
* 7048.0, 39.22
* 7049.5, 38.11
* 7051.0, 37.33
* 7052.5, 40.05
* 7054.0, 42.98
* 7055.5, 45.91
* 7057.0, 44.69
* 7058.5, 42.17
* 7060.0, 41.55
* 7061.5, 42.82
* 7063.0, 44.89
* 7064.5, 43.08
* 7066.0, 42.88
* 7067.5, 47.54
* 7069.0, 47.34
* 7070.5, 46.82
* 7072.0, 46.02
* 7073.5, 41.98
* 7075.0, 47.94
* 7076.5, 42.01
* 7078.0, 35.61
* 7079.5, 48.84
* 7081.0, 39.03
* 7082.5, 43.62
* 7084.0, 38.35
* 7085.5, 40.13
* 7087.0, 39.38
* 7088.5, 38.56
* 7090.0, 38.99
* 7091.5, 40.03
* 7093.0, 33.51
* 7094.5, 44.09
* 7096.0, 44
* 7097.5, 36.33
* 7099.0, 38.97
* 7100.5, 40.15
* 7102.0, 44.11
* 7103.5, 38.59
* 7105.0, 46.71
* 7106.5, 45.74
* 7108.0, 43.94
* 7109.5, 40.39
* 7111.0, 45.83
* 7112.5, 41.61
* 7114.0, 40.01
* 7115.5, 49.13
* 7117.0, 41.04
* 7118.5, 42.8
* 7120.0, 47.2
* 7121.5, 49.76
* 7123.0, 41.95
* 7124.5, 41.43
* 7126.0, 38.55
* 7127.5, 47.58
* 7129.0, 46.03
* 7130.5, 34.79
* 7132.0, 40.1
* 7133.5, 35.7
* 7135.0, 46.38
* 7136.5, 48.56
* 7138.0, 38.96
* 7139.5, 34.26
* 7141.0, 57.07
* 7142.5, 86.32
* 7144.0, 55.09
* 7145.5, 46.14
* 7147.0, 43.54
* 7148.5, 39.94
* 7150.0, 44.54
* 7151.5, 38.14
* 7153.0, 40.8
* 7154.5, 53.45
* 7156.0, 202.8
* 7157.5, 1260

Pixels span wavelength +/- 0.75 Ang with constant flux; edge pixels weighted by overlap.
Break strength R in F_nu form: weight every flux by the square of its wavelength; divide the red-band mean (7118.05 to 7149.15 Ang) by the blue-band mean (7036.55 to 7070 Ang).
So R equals 1.11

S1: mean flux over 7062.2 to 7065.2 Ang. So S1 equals 44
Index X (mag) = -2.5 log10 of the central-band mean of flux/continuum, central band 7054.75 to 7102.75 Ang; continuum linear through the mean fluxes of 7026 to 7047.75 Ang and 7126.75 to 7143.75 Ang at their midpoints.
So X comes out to 0.04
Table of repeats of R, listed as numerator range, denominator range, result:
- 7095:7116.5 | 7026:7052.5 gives 1.06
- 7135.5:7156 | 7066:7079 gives 1.24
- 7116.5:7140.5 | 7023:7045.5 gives 1.06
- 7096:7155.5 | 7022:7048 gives 1.12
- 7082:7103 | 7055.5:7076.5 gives 0.90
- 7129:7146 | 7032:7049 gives 1.17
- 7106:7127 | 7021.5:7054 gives 1.09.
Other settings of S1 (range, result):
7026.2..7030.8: 38.9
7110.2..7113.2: 43.7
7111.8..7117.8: 43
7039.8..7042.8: 39.1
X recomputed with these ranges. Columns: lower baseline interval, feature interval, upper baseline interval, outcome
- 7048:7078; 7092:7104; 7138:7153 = 0.14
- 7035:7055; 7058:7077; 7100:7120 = -0.08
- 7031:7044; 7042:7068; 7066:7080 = 0.01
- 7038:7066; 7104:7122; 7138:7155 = 0.04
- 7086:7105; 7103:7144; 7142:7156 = 0.09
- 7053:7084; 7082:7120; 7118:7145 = 0.09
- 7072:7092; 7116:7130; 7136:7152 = 0.05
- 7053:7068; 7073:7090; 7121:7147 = 0.08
